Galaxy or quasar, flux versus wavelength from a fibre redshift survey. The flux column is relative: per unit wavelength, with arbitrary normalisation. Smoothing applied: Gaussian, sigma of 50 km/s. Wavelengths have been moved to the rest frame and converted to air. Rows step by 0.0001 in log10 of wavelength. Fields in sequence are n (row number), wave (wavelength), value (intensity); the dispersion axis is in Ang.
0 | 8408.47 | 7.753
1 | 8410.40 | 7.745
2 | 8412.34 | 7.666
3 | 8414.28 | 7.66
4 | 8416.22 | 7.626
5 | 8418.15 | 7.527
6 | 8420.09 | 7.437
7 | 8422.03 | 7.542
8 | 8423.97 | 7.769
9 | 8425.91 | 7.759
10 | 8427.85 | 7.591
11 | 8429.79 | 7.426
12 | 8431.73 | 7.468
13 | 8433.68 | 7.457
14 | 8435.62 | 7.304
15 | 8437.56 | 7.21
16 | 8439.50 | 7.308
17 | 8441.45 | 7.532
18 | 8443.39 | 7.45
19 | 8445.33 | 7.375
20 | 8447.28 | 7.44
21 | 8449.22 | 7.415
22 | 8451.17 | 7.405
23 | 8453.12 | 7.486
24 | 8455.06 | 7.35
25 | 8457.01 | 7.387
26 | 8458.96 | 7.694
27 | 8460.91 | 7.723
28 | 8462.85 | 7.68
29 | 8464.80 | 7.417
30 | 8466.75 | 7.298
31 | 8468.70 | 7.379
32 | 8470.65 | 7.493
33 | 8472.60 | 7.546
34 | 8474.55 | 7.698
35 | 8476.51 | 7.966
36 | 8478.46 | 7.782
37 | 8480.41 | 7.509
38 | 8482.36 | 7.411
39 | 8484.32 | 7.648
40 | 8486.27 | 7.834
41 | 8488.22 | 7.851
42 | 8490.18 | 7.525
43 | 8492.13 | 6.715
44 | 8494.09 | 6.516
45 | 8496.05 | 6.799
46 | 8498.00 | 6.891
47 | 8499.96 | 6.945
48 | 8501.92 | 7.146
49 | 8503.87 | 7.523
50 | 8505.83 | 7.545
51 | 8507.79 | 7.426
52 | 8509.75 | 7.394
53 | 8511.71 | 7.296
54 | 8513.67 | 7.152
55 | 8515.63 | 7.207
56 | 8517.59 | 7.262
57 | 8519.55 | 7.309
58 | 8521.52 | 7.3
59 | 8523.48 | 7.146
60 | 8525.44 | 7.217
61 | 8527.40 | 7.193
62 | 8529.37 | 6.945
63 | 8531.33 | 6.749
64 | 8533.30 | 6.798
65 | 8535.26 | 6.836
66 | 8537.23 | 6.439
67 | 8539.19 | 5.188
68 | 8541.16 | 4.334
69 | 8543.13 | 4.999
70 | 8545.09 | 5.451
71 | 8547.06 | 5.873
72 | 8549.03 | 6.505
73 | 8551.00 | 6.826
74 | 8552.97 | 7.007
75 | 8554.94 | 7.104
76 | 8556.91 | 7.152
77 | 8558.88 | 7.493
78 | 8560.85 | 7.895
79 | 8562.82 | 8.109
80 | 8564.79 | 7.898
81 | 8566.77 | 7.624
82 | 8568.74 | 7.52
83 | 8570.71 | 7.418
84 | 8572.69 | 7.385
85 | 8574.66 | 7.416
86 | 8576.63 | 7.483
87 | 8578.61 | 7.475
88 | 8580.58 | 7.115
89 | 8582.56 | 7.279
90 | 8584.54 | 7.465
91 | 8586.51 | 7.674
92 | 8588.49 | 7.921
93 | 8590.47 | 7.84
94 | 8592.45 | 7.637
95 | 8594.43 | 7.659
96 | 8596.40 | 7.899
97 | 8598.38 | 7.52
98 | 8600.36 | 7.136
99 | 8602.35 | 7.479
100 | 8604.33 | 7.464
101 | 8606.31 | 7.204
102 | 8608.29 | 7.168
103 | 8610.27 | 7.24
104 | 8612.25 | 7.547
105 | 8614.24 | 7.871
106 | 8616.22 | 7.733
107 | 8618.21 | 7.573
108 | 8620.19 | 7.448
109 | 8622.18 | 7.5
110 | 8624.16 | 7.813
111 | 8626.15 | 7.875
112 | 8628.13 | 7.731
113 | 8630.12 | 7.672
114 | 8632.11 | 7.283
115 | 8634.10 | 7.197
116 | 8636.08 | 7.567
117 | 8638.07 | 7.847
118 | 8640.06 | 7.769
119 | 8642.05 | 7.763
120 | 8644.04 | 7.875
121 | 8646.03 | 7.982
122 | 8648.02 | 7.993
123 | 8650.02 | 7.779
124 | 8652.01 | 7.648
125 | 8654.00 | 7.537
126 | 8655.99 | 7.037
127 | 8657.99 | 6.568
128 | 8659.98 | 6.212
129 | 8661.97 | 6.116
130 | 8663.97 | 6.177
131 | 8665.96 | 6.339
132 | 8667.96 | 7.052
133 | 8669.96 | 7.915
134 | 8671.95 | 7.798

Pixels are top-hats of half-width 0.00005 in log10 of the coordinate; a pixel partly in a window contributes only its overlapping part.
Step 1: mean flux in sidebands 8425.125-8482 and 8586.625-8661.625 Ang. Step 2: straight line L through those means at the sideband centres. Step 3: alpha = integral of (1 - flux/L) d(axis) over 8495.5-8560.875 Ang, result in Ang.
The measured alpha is 6.0 Ang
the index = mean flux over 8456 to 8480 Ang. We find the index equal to 7.59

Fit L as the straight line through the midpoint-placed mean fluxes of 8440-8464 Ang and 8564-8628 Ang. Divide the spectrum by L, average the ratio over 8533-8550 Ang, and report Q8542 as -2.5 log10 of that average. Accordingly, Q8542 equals 0.28 mag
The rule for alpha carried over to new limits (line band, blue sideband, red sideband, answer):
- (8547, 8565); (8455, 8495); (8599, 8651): 0.78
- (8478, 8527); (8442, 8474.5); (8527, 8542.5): -3.83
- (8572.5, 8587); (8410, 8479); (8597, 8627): 0.20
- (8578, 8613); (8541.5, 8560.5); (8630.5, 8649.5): -2.02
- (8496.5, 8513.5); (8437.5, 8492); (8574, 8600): 0.64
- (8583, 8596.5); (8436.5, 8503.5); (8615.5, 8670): -0.57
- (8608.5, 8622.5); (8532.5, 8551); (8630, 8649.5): -0.57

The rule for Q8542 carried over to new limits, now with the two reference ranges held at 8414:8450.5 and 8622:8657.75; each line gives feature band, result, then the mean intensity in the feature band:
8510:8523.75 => 0.04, 7.25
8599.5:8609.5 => 0.05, 7.29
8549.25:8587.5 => 0.02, 7.42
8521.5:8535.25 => 0.08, 7.02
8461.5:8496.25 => 0.01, 7.47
